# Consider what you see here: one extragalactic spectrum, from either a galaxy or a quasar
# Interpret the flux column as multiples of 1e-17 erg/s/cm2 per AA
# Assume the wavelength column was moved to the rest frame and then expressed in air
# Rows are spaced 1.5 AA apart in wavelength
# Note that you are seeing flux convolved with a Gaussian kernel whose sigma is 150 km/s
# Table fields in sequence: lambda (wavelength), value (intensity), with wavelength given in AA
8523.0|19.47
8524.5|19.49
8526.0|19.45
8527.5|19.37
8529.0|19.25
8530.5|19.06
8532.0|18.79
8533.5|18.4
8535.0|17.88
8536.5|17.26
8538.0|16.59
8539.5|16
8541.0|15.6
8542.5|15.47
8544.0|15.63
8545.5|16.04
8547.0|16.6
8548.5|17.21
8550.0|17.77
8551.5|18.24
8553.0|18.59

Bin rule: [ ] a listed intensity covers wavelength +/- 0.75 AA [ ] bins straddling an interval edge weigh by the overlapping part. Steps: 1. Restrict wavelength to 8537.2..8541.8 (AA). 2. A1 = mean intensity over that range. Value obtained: 16.1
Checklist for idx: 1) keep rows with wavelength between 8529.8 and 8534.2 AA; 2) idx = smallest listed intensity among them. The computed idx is 18.4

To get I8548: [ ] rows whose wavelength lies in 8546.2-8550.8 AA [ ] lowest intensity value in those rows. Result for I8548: 16.6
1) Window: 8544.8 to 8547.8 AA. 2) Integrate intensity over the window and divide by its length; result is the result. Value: 16.3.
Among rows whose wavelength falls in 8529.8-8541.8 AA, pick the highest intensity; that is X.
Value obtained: 19.06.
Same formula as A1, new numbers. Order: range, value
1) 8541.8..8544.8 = 15.6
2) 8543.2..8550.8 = 16.7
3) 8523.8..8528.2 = 19.4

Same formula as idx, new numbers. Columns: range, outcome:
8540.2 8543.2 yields 15.47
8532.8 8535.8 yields 17.88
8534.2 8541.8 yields 15.6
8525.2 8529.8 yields 19.25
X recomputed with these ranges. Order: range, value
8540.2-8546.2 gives 16.04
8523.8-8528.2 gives 19.49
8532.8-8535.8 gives 18.4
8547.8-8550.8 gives 17.77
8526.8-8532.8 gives 19.37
